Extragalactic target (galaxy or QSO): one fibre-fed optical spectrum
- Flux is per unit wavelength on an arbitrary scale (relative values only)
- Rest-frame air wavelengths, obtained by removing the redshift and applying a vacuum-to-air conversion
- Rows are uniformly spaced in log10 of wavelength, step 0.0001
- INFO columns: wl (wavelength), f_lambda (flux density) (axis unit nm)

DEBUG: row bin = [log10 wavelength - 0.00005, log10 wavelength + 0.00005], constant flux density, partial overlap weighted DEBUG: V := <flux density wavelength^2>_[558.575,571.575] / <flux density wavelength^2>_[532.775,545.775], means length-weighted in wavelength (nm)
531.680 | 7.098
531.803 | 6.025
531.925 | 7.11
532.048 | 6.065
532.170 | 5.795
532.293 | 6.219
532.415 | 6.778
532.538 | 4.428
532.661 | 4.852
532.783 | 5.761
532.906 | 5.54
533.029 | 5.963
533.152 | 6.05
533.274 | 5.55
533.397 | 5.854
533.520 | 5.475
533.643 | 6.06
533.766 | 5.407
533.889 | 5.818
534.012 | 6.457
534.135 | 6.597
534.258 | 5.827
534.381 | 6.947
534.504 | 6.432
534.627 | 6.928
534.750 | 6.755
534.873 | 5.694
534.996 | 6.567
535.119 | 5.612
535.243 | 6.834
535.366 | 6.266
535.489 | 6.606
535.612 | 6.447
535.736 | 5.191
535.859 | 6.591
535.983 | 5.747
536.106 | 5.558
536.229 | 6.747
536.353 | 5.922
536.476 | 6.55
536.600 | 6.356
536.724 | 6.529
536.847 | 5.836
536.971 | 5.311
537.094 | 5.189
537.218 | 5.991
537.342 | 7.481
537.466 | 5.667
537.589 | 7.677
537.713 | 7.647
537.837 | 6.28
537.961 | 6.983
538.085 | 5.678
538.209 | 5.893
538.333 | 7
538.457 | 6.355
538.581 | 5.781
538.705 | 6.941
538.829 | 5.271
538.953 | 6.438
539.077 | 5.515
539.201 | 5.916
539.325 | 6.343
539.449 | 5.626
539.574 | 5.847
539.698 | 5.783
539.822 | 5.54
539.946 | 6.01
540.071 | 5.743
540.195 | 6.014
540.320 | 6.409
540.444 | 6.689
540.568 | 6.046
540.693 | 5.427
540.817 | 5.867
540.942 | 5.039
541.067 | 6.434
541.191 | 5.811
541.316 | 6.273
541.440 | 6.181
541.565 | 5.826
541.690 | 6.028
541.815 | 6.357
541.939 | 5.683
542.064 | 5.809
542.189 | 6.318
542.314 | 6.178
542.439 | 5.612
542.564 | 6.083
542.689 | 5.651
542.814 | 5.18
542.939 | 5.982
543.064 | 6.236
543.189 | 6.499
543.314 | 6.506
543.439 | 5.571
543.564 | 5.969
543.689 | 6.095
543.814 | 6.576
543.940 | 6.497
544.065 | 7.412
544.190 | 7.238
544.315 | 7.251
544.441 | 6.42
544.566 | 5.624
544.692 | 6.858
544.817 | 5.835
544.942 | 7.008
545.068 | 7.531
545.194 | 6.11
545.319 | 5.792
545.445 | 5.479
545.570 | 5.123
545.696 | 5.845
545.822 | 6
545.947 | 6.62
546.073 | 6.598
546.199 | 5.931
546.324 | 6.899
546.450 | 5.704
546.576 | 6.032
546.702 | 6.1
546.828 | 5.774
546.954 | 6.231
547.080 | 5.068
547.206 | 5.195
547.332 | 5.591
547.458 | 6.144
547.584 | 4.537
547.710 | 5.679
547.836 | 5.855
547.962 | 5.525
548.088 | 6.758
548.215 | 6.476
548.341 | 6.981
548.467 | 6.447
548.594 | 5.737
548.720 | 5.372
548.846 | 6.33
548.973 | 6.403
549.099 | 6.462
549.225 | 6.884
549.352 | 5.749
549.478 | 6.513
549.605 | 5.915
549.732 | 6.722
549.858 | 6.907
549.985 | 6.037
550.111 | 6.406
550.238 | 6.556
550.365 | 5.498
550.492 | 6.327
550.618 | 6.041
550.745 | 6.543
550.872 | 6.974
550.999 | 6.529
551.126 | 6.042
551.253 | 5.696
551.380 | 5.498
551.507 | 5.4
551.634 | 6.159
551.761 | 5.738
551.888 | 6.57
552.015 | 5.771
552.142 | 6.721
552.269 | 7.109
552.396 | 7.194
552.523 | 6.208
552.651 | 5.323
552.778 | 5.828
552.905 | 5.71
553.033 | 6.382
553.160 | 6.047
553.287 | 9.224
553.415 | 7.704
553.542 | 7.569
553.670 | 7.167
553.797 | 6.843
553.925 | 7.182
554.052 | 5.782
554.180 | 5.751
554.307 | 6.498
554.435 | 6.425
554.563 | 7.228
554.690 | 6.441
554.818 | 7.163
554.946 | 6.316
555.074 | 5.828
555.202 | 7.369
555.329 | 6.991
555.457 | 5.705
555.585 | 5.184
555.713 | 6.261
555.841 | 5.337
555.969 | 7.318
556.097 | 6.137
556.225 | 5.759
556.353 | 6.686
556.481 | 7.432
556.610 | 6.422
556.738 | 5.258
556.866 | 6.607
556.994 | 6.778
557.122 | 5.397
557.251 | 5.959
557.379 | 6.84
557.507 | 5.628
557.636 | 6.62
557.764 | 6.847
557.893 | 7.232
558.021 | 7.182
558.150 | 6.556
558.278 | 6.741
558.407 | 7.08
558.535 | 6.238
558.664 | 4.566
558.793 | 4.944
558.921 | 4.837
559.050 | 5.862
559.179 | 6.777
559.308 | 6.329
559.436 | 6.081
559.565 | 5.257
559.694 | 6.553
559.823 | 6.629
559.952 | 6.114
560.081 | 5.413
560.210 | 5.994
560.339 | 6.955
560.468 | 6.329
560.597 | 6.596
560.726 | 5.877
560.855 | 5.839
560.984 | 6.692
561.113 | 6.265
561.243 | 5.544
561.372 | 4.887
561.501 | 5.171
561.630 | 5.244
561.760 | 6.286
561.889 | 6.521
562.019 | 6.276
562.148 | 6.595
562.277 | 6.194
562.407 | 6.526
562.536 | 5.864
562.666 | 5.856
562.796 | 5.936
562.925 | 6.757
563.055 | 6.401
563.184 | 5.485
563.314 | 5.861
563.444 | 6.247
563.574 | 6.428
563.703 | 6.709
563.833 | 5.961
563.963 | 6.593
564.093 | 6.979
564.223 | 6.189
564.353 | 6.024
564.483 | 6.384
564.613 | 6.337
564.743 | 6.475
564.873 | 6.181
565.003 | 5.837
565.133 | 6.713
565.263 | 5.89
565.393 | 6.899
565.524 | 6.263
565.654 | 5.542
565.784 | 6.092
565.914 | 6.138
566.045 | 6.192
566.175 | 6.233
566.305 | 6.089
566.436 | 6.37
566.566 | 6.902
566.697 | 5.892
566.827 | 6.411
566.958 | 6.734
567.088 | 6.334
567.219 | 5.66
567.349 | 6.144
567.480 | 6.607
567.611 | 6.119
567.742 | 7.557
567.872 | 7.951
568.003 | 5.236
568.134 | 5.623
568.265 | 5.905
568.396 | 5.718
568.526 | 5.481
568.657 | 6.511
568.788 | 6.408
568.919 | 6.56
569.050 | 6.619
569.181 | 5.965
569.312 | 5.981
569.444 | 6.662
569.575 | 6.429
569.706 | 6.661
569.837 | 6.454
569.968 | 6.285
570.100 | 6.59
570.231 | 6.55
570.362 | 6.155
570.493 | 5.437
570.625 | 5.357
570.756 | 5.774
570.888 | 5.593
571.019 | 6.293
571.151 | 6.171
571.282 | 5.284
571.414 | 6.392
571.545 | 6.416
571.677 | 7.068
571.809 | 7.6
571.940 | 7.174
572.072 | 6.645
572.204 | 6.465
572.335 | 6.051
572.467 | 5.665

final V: 1.1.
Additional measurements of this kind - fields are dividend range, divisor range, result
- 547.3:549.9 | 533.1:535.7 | 1.05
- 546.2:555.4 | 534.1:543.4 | 1.07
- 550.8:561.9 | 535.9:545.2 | 1.08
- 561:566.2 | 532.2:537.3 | 1.13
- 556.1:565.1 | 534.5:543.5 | 1.09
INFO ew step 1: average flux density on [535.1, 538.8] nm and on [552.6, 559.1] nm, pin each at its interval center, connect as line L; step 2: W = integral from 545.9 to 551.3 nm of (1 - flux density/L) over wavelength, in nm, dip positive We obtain 0.19 nm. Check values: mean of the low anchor 6.29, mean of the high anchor 6.4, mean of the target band 6.13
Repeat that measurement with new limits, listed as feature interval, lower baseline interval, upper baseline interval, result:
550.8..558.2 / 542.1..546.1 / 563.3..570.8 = -0.23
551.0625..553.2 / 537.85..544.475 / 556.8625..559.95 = 0.03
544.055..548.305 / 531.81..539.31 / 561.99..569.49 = 0.05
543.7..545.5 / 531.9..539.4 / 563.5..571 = -0.10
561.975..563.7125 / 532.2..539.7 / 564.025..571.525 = 0.00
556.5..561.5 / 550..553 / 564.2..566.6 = 0.05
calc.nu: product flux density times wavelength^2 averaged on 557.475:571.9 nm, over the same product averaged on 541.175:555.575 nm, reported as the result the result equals 1.05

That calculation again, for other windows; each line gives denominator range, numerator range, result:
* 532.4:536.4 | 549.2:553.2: 1.10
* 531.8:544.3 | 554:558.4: 1.12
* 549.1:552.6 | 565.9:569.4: 1.06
